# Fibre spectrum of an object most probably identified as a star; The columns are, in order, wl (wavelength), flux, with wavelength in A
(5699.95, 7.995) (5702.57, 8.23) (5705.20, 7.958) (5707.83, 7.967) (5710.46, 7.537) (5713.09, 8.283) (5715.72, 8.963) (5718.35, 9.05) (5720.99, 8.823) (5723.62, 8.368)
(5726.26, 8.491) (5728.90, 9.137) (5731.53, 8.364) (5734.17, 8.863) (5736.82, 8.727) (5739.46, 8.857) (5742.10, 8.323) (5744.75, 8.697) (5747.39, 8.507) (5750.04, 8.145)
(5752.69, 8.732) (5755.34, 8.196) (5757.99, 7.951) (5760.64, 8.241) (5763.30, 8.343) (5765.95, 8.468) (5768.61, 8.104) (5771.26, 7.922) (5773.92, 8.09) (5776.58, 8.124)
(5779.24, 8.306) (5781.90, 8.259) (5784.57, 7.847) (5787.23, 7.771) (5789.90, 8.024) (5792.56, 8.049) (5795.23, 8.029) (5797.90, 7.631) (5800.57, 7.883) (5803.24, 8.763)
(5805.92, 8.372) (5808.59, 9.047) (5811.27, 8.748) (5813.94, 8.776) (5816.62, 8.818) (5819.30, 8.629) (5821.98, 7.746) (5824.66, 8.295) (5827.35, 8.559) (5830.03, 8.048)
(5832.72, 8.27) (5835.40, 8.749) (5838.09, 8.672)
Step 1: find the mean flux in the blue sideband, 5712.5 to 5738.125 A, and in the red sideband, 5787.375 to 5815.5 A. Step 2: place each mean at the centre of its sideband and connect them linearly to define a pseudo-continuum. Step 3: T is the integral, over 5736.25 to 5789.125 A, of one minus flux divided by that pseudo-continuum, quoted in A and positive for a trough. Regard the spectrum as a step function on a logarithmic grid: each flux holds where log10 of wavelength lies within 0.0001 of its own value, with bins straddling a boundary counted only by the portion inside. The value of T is 1.5 A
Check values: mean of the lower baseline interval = 8.72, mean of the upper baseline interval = 8.31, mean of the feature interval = 8.27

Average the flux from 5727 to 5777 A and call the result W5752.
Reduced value 8.42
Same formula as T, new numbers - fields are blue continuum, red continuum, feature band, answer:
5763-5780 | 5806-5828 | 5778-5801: 1.0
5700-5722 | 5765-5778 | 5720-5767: -1.6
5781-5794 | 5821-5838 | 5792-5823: -0.9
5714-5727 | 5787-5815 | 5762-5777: 0.5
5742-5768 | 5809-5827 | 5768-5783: 0.5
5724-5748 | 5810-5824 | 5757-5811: 2.6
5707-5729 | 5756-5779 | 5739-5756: -0.4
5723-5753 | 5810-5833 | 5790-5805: 0.7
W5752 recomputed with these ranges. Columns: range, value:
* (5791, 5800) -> 7.91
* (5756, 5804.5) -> 8.1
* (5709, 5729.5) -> 8.56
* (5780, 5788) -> 8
